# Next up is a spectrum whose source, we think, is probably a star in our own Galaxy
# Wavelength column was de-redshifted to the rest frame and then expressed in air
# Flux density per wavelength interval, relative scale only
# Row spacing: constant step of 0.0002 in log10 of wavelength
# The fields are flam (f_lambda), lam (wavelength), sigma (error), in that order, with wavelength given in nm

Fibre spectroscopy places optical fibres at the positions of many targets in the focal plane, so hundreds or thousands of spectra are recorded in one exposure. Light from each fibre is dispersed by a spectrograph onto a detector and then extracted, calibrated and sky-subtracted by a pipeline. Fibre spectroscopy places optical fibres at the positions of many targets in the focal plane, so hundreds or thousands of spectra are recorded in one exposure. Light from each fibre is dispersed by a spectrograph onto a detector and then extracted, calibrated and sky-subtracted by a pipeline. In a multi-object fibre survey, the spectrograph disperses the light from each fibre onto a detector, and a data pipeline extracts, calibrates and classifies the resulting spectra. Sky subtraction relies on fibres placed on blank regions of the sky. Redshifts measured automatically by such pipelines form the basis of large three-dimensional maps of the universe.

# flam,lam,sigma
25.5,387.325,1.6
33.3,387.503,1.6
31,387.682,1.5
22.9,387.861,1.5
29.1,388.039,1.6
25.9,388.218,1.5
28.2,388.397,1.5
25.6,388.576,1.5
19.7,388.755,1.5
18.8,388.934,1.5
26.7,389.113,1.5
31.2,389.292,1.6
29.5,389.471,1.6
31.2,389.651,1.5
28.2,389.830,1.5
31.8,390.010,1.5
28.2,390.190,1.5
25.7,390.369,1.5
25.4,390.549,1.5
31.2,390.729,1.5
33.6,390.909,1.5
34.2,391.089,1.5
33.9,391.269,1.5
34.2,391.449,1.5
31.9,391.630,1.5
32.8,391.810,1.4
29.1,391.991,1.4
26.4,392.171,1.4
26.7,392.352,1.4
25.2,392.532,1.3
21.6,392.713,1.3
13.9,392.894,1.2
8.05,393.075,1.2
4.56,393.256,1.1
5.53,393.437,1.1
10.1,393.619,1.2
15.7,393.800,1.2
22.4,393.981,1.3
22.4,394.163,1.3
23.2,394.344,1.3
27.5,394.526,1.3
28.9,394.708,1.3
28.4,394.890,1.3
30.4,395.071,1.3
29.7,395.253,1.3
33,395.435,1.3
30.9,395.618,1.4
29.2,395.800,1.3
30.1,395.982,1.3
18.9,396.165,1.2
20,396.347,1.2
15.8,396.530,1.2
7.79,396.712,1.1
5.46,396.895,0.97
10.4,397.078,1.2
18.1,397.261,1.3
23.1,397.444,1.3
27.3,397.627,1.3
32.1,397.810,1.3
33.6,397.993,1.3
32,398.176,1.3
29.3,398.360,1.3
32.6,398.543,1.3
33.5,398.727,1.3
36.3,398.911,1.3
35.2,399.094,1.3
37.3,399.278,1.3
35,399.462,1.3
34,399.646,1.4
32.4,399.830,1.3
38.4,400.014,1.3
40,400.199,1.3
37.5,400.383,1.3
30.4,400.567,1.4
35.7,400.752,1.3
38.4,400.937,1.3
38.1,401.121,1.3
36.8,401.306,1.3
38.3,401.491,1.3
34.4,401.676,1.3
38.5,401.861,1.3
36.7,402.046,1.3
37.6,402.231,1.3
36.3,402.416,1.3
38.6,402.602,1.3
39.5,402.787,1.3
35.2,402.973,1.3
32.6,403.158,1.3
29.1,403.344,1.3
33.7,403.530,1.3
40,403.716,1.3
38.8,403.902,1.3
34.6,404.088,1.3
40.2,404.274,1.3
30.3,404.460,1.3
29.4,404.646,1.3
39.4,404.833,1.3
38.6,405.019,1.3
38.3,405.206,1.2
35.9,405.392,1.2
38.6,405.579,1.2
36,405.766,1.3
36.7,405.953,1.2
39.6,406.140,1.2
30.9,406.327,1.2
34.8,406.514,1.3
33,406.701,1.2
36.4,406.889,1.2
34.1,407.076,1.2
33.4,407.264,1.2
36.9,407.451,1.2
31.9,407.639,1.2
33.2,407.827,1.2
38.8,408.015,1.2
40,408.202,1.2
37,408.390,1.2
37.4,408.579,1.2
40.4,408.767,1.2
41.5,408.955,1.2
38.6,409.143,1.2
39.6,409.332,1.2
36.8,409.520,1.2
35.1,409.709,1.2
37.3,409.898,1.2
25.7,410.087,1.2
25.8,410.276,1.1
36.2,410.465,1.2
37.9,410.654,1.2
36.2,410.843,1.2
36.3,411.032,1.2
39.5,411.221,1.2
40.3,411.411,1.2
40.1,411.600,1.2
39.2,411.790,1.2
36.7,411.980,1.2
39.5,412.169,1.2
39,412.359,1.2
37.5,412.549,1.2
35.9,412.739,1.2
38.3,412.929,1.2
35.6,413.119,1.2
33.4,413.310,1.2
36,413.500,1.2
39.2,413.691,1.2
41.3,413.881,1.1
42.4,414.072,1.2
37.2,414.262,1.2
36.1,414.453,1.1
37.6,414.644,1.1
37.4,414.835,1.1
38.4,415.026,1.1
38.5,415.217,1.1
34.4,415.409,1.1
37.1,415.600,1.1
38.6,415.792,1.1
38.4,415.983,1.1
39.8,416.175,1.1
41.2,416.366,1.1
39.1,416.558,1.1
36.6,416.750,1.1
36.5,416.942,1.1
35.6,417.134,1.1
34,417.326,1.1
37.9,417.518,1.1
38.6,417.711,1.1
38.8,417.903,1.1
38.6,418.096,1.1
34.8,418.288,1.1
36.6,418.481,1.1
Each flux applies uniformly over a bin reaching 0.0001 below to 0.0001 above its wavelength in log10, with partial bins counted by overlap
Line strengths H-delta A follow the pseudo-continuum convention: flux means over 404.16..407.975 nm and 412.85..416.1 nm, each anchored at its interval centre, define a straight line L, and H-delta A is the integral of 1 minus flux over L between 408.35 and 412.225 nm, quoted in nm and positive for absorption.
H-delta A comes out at -0.05 nm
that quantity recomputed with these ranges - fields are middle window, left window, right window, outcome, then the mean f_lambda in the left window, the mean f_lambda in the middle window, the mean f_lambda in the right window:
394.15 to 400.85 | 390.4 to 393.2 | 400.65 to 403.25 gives 0.88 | 26.9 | 28.4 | 36.9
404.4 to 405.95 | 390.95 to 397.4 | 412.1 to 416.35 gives -0.25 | 22.5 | 36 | 37.9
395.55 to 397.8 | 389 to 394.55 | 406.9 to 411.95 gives 0.64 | 24.8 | 20.1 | 36.5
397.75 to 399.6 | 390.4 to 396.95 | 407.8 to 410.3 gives -0.39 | 23.7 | 33.7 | 36.6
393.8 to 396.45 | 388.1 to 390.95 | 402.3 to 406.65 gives 0.37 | 27.5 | 26.4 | 35.9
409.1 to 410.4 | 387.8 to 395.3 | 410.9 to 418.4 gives 0.04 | 25.2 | 34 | 37.8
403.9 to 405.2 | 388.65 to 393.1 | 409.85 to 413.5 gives -0.10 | 27.4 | 35.9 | 36.3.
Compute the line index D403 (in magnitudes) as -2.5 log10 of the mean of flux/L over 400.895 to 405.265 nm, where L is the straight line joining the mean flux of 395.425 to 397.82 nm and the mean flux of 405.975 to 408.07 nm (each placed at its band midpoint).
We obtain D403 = -0.23 mag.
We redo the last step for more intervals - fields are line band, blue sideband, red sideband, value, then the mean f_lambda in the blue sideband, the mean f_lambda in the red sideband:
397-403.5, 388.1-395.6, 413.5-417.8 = -0.13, 25.4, 37.9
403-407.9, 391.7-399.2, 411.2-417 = -0.13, 23.7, 38.1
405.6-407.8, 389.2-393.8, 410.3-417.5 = -0.04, 25.2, 37.6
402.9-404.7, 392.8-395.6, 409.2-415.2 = -0.18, 20.5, 37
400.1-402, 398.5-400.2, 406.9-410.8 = -0.04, 35.3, 35.9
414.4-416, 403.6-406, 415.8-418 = 0.01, 36.6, 37.9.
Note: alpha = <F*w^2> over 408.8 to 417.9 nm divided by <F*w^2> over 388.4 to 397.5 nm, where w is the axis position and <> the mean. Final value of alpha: 1.73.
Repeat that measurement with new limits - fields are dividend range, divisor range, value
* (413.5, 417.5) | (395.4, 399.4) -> 1.59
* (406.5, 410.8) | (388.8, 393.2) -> 1.44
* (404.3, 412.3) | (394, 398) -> 1.63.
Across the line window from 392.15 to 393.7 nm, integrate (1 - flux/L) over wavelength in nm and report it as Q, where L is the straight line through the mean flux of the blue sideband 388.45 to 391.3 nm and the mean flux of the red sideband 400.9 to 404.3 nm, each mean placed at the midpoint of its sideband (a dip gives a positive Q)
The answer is 0.762 nm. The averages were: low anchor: 28.3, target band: 15.3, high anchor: 36.6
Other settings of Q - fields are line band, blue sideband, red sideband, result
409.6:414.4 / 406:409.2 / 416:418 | 0.02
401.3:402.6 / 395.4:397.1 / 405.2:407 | -0.35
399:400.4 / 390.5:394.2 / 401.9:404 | -0.17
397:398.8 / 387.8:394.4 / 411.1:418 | 0.08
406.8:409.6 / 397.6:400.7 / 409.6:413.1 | -0.09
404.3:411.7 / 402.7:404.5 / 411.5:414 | 0.10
